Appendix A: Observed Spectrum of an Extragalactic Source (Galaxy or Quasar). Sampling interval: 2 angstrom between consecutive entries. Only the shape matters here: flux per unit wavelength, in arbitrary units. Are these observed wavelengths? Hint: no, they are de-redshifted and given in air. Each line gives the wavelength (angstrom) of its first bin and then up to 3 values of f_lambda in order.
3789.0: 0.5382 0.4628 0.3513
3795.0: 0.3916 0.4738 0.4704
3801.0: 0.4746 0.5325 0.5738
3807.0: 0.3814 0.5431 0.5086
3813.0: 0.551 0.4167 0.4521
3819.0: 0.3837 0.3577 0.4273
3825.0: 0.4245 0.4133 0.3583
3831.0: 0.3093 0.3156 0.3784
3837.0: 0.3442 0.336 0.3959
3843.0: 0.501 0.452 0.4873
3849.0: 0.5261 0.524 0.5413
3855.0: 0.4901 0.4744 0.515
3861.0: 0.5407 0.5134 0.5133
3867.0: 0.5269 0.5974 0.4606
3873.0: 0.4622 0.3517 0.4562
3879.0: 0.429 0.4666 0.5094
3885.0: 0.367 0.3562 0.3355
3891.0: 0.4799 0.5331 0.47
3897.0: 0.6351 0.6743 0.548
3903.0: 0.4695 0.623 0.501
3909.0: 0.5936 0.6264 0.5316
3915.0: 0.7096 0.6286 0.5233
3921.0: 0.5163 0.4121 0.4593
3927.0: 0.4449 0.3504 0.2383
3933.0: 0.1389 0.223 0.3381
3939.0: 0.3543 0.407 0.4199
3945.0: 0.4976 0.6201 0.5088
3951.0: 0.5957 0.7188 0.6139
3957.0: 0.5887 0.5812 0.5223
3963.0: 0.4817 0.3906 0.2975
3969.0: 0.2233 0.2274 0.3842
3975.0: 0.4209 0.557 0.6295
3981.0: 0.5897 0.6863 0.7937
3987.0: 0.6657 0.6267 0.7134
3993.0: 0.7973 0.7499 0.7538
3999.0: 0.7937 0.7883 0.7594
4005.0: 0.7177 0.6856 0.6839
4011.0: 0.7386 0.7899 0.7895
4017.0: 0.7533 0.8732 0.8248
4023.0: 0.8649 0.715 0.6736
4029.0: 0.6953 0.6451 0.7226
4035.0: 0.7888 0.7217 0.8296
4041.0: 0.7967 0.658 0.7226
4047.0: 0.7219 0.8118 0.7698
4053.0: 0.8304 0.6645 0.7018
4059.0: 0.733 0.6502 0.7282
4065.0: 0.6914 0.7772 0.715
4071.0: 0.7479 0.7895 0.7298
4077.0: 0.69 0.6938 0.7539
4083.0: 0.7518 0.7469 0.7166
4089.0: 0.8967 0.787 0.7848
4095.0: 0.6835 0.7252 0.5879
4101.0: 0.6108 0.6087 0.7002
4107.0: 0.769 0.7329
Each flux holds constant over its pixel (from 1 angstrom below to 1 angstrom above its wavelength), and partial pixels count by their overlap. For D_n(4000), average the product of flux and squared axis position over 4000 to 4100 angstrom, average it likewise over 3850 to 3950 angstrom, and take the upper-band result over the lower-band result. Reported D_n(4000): 1.68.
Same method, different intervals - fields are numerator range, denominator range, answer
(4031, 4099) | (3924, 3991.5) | 1.63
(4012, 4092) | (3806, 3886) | 1.85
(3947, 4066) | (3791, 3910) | 1.55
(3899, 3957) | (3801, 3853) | 1.18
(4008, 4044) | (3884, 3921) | 1.50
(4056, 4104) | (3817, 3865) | 1.86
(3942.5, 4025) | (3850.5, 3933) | 1.34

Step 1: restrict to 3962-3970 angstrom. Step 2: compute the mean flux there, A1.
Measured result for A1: 0.348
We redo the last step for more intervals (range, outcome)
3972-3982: 0.516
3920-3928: 0.458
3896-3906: 0.59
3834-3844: 0.391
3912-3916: 0.621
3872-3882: 0.433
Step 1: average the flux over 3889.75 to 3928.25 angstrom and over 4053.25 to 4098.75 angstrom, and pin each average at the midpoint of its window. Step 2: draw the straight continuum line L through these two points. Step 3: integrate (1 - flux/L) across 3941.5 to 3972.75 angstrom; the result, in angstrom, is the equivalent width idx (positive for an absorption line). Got 5.99 angstrom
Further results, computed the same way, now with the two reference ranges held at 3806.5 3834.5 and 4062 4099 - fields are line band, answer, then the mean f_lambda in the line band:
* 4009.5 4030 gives -3.2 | 0.77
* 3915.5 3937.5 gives 6.0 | 0.397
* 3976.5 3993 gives -1.3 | 0.669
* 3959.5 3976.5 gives 6.2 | 0.38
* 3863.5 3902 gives 0.9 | 0.483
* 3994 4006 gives -2.2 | 0.76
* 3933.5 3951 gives 4.5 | 0.423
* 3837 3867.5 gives -1.8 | 0.484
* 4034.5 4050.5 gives -1.4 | 0.756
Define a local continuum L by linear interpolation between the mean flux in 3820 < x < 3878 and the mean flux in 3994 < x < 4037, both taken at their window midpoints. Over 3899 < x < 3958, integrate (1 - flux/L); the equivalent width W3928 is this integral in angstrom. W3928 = 9.74 angstrom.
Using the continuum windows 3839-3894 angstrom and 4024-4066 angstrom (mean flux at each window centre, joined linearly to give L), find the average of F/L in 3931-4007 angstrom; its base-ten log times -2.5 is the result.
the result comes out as 0.15 mag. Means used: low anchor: 0.472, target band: 0.543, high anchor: 0.727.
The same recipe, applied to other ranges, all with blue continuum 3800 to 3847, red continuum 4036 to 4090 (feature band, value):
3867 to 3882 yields 0.07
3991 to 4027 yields -0.14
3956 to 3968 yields 0.27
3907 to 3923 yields -0.05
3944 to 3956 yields 0.00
